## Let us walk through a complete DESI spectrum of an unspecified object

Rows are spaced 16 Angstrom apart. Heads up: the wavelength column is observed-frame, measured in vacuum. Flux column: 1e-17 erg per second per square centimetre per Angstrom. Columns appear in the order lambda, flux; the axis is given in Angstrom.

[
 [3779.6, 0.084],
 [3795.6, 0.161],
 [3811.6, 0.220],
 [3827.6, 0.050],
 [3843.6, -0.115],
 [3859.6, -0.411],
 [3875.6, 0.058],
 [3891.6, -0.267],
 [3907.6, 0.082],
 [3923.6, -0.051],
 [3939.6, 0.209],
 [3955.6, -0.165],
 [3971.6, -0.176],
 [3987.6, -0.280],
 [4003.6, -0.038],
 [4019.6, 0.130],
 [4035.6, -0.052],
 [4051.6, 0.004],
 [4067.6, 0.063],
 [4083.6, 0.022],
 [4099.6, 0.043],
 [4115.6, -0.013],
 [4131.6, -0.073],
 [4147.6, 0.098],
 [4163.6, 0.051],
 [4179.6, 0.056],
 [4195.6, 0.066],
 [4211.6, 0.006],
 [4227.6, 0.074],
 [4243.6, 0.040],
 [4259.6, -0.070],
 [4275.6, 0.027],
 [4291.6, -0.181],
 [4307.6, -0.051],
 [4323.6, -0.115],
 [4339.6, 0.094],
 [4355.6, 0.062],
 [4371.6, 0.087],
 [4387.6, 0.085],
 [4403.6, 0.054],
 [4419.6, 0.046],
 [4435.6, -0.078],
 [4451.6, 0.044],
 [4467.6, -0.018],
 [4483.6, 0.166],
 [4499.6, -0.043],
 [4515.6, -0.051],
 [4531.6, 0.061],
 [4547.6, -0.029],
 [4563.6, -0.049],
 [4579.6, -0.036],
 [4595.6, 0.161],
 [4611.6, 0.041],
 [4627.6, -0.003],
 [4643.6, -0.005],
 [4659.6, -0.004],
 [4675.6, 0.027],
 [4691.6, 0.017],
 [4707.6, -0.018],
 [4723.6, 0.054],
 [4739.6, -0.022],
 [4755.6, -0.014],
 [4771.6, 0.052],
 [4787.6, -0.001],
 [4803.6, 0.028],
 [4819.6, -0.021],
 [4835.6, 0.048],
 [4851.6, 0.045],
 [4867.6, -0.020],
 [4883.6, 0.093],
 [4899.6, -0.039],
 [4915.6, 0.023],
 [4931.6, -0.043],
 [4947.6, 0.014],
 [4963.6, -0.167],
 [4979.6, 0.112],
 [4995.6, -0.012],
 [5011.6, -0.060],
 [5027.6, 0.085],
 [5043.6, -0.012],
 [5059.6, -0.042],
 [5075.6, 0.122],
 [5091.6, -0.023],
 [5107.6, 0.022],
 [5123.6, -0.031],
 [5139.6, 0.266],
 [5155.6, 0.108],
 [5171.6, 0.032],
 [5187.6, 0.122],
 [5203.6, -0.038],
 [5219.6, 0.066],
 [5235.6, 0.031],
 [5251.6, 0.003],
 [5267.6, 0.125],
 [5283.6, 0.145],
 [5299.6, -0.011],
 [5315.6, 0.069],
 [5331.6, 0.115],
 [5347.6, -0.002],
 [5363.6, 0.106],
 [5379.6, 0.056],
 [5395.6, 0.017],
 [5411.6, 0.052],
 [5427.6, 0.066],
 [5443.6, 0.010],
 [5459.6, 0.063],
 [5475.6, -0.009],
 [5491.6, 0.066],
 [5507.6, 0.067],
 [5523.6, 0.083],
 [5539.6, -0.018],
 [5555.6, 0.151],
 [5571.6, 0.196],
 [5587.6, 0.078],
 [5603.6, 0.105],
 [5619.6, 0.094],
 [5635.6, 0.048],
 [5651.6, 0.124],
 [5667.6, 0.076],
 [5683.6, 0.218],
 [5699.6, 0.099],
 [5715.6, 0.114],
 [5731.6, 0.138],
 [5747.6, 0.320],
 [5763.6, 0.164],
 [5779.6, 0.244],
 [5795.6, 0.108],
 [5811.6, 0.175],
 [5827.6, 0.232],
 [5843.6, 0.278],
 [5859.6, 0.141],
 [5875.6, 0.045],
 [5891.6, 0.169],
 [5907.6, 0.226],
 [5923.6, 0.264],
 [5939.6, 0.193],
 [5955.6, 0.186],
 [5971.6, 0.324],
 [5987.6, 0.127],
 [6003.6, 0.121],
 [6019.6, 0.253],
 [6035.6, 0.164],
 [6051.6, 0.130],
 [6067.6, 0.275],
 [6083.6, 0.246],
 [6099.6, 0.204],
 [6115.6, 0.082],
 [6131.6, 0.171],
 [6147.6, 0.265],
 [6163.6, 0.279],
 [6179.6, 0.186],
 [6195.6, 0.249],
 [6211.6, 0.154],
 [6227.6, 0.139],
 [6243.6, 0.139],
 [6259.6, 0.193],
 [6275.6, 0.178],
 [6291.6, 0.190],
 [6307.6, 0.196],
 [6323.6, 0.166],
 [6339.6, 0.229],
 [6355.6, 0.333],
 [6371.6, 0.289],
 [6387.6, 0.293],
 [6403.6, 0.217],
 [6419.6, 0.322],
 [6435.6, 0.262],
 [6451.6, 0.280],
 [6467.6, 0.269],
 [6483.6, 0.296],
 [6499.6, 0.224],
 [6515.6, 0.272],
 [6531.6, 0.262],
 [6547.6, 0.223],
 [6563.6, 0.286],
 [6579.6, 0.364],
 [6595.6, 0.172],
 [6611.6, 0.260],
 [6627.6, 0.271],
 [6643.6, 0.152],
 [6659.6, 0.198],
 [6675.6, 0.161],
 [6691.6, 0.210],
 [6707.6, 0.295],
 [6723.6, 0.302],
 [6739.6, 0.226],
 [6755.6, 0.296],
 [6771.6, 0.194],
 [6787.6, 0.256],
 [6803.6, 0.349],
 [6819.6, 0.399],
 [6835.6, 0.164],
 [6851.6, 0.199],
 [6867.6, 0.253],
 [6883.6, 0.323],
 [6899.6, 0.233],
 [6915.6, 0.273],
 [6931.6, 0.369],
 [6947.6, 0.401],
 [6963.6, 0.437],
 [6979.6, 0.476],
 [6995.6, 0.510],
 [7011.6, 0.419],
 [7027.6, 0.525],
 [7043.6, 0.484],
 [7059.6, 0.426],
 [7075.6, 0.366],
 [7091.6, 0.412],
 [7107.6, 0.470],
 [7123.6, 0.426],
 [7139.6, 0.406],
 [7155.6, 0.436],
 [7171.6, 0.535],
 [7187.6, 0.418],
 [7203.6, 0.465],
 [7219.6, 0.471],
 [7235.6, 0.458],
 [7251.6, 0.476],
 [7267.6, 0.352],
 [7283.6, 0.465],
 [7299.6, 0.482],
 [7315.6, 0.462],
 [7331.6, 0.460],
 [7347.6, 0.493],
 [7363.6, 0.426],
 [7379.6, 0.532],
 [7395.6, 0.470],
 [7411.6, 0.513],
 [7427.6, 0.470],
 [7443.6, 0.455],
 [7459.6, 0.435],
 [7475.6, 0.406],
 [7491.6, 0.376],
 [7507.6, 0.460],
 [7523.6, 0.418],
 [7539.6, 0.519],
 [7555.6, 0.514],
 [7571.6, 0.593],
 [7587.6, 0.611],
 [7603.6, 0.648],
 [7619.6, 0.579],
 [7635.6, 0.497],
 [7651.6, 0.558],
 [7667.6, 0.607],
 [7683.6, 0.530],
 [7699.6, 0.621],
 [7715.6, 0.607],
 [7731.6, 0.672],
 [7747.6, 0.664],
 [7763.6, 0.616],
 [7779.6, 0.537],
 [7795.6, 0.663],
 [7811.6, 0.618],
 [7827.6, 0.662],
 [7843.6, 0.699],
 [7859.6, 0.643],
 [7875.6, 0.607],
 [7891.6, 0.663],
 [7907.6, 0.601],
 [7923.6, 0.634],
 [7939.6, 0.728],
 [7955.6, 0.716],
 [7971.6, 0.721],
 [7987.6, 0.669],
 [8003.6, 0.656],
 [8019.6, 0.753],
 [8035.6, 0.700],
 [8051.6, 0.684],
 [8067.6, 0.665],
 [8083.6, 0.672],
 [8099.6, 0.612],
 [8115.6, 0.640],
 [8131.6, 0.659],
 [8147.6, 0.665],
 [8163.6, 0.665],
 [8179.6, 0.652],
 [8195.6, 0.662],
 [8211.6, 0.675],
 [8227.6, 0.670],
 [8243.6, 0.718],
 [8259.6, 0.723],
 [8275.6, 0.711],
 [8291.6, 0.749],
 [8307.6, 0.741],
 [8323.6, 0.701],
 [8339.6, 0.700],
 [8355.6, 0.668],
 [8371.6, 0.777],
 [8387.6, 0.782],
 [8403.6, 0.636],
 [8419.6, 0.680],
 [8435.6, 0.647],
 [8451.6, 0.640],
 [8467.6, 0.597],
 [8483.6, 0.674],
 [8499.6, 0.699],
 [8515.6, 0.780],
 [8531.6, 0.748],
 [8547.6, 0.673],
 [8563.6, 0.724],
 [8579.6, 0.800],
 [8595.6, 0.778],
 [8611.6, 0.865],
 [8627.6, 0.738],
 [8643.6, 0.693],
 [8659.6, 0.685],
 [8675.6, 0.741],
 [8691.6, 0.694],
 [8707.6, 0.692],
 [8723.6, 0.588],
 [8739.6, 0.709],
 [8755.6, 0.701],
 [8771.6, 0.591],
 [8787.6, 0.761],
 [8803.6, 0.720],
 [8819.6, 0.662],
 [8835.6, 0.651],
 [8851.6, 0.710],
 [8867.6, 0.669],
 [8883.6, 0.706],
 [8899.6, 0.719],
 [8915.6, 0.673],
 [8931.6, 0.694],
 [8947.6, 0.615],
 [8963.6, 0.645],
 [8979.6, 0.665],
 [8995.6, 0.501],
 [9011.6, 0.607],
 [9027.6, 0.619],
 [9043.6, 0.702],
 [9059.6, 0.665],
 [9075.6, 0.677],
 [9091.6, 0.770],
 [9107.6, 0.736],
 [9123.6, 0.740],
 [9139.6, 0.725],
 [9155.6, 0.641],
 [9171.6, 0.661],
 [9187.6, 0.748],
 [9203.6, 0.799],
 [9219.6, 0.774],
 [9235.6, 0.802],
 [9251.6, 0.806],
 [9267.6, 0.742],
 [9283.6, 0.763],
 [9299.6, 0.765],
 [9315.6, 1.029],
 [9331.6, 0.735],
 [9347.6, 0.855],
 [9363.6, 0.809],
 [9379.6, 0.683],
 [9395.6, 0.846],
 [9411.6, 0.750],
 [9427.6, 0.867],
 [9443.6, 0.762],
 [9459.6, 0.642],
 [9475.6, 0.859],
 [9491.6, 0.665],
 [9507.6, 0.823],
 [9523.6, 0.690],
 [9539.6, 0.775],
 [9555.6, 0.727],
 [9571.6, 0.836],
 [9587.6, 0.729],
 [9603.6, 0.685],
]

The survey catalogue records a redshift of 0.74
